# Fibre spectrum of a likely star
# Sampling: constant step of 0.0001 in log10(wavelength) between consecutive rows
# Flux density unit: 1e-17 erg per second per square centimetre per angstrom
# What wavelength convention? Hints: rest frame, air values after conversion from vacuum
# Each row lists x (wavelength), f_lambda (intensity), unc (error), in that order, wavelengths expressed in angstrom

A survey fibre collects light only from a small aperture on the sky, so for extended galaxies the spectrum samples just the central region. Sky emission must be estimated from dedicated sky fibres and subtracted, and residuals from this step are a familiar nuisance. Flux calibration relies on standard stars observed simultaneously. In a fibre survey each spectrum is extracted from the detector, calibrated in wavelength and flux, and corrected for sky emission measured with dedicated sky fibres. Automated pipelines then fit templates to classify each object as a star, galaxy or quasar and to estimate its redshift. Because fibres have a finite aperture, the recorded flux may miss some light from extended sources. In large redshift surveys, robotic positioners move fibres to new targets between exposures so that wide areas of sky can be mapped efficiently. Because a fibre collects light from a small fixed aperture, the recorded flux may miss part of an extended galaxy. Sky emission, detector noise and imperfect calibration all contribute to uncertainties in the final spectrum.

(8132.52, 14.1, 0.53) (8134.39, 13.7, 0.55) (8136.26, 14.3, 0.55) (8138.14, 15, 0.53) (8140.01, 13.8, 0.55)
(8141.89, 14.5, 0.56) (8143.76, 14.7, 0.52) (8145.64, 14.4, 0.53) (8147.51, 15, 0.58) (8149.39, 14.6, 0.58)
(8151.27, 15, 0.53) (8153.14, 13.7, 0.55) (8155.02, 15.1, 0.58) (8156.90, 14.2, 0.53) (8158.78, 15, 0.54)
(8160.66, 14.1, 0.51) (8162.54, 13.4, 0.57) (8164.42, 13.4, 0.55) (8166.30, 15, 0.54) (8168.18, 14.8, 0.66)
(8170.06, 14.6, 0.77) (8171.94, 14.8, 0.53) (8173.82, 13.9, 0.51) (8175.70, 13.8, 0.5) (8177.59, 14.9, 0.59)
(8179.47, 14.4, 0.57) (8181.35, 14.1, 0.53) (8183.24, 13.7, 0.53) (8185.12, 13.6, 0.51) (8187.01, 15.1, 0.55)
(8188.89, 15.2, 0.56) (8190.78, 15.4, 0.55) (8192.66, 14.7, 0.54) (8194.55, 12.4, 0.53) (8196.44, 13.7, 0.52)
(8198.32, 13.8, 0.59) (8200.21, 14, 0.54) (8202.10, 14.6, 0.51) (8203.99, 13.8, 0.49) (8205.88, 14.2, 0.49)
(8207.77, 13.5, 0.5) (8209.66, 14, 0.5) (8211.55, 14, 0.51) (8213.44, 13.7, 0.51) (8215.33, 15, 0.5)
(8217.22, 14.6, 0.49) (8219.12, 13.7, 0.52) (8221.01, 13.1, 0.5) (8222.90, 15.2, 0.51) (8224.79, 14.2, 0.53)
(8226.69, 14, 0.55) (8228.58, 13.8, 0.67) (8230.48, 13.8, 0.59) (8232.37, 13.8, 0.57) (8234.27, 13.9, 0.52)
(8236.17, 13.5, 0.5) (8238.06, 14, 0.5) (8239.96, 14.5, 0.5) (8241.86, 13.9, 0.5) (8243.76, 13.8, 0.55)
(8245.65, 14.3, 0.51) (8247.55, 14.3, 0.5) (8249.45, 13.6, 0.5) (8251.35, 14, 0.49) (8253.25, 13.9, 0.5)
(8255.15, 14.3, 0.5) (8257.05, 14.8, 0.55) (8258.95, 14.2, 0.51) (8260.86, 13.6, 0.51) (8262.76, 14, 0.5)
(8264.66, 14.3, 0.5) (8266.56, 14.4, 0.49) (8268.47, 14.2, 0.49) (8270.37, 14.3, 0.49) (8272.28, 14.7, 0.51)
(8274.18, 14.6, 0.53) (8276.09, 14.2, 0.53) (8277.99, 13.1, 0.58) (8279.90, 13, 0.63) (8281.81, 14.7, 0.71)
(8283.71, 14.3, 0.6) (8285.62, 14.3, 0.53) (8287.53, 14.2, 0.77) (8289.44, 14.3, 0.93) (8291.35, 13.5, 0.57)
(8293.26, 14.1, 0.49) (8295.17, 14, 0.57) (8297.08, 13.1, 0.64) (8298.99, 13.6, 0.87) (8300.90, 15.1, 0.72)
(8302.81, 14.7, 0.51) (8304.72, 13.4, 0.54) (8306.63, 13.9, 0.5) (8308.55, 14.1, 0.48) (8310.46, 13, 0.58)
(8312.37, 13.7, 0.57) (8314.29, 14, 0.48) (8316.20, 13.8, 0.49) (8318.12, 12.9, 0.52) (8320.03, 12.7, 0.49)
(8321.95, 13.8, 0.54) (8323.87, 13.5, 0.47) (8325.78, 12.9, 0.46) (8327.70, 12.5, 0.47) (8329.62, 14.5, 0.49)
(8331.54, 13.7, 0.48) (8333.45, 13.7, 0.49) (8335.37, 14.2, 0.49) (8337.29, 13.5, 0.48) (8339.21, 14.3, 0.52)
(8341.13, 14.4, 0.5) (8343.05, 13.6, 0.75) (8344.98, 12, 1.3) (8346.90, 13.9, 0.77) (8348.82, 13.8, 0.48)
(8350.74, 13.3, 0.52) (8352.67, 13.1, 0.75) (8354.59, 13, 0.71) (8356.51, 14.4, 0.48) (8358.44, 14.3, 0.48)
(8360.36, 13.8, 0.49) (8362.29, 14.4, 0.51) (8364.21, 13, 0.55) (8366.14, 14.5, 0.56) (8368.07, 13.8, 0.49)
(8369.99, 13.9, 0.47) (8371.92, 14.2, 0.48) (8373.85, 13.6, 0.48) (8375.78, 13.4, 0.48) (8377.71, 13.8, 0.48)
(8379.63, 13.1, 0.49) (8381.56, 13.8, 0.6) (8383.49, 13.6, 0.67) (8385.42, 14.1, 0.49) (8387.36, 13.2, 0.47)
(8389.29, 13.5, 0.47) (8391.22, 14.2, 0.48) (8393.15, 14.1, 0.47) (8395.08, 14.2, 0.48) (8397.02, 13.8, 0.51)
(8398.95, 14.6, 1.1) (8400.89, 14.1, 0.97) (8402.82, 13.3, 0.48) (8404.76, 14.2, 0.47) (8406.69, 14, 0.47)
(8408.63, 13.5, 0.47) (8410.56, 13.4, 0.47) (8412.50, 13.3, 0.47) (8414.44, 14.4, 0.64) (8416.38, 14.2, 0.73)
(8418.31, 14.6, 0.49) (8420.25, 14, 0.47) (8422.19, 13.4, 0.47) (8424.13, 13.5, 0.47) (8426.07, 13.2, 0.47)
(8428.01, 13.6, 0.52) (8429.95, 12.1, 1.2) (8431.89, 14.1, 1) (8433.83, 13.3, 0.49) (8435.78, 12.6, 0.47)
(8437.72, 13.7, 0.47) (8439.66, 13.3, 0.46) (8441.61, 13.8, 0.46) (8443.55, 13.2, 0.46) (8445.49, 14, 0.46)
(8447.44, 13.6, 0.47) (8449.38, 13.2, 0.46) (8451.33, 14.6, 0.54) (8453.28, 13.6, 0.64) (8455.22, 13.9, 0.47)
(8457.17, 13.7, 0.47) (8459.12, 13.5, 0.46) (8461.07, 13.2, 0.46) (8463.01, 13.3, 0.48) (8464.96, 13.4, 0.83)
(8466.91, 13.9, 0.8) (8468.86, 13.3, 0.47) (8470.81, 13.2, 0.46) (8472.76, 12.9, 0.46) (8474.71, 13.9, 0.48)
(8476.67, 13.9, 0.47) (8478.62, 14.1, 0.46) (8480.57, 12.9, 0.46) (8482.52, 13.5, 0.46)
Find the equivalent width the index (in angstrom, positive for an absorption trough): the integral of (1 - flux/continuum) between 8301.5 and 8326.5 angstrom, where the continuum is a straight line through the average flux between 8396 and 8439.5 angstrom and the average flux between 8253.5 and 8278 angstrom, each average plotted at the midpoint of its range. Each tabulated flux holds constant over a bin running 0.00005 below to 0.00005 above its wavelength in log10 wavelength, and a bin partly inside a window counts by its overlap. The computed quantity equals 0.8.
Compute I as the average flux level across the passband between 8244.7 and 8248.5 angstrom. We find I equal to 14.3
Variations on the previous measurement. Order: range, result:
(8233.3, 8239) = 13.8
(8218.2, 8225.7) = 14.1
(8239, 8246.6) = 14.1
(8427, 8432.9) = 13.3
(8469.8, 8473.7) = 13.1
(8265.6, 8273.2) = 14.4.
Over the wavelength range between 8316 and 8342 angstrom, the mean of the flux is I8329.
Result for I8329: 13.6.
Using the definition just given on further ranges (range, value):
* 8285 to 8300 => 13.9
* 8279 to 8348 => 13.7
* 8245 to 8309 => 14.1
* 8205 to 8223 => 14.1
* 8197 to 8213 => 14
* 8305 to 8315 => 13.7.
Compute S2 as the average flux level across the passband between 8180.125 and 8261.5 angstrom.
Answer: 14.1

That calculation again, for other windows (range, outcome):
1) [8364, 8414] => 13.8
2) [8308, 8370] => 13.6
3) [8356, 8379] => 13.9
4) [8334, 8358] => 13.6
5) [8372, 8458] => 13.7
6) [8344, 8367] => 13.6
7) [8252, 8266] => 14.2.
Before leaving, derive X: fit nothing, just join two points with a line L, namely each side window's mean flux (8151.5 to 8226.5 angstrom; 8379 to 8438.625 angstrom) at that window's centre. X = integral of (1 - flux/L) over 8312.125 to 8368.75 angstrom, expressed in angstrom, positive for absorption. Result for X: 0.9 angstrom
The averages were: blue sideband 14.2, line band 13.6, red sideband 13.7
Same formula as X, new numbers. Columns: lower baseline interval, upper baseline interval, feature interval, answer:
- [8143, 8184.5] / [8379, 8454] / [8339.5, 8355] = 0.5 angstrom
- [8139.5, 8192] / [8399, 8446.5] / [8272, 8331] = 0.9 angstrom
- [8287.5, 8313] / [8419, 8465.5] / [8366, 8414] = -0.5 angstrom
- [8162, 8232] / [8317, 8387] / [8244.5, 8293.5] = -0.7 angstrom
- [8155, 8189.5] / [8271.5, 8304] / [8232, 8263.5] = 0.3 angstrom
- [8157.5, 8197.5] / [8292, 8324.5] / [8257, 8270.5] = -0.3 angstrom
